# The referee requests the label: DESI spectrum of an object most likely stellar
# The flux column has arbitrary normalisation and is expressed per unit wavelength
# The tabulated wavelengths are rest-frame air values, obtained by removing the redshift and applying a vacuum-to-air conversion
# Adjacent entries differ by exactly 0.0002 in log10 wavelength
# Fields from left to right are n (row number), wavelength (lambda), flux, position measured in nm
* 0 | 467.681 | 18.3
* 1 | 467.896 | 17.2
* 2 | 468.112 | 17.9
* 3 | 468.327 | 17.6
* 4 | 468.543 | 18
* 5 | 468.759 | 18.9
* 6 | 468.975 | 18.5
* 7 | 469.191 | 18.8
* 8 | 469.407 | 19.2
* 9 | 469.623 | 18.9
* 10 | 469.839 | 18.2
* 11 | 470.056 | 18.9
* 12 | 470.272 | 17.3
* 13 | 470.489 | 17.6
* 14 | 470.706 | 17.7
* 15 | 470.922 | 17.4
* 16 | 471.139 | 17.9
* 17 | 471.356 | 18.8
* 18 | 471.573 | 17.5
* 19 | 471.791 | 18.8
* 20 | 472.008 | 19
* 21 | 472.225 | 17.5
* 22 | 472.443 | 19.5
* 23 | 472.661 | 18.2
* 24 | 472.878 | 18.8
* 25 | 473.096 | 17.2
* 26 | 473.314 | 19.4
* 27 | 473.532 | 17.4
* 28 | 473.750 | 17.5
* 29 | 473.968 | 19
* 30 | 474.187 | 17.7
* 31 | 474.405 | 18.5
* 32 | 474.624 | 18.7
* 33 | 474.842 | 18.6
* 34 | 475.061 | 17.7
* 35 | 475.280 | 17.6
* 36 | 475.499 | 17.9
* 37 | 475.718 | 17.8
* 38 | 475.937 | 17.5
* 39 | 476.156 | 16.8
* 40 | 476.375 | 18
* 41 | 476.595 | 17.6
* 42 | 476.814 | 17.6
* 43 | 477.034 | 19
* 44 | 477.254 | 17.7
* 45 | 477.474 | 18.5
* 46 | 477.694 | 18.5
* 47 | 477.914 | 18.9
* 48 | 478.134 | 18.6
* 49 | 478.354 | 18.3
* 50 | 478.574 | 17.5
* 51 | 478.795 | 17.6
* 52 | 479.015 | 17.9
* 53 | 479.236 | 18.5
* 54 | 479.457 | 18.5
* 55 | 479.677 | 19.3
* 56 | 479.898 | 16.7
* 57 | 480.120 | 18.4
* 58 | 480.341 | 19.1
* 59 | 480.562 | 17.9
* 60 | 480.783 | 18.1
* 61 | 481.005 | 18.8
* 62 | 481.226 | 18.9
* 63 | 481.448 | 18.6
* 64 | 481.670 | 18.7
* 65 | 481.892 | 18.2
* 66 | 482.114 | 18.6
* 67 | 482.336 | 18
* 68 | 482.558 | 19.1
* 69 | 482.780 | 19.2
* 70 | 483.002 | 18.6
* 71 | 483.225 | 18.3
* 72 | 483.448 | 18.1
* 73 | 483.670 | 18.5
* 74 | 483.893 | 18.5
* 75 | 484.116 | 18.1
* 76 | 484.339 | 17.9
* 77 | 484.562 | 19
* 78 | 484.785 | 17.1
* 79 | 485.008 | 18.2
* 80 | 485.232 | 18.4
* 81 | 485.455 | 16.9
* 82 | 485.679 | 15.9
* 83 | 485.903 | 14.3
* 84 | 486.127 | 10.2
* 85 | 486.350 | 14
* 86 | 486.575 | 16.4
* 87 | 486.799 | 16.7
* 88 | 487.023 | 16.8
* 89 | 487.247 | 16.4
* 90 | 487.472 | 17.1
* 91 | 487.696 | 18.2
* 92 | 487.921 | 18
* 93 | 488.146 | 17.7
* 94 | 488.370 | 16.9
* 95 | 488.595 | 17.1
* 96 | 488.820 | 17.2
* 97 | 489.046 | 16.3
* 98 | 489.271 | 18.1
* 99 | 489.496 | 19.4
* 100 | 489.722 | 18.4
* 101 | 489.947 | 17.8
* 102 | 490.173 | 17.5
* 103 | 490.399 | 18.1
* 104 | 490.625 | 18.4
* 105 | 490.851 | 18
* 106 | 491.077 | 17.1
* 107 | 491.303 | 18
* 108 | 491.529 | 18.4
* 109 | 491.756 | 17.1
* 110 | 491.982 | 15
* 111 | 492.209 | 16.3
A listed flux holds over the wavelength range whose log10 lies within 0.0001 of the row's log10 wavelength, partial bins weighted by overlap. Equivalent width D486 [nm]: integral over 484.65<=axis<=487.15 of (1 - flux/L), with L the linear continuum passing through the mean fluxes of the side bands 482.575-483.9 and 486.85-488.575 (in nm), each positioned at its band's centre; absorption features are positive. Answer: 0.264 nm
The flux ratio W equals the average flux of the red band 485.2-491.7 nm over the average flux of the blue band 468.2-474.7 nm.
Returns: 0.93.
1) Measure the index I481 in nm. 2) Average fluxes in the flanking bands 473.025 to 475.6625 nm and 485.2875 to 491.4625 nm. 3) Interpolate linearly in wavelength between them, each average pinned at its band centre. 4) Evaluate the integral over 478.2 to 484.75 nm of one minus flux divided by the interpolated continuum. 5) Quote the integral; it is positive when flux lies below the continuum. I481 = -0.317 nm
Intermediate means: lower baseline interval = 18.1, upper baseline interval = 17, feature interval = 18.4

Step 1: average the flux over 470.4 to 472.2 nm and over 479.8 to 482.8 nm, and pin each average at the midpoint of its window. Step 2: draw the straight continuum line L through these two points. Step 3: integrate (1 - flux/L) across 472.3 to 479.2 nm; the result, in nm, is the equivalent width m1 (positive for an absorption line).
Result 0.04 nm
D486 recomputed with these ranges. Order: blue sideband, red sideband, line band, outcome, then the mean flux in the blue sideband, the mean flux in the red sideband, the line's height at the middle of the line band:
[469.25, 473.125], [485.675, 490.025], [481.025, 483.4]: -0.19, 18.3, 16.7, 17.2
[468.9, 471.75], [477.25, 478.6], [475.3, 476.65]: 0.05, 18.2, 18.4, 18.3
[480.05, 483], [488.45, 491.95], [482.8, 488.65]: 0.35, 18.6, 17.7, 18.2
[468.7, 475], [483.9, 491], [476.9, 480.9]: -0.11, 18.3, 17.1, 17.8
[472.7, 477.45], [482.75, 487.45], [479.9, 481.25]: -0.07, 18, 17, 17.4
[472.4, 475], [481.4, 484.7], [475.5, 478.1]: 0.05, 18.3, 18.5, 18.4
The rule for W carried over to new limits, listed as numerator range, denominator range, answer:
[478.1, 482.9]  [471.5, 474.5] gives 1.01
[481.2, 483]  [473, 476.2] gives 1.04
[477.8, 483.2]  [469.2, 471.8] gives 1.01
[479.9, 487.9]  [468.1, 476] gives 0.96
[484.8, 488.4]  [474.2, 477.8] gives 0.91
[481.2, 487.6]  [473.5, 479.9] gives 0.96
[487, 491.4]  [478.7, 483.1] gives 0.96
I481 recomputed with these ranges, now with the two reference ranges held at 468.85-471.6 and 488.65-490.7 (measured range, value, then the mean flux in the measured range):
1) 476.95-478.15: -0.03 nm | 18.5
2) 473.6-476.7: 0.04 nm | 17.9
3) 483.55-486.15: 0.12 nm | 17.1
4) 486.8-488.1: 0.05 nm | 17.3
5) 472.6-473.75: 0.00 nm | 18.1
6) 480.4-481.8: -0.04 nm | 18.5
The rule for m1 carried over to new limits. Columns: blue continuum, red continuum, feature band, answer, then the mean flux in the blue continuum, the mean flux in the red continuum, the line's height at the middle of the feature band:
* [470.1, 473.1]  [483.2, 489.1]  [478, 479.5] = -0.05 nm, 18.1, 17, 17.6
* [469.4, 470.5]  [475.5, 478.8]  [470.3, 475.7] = 0.02 nm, 18.3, 18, 18.2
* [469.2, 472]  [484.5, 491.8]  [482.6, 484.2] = -0.10 nm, 18.2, 17.1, 17.4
